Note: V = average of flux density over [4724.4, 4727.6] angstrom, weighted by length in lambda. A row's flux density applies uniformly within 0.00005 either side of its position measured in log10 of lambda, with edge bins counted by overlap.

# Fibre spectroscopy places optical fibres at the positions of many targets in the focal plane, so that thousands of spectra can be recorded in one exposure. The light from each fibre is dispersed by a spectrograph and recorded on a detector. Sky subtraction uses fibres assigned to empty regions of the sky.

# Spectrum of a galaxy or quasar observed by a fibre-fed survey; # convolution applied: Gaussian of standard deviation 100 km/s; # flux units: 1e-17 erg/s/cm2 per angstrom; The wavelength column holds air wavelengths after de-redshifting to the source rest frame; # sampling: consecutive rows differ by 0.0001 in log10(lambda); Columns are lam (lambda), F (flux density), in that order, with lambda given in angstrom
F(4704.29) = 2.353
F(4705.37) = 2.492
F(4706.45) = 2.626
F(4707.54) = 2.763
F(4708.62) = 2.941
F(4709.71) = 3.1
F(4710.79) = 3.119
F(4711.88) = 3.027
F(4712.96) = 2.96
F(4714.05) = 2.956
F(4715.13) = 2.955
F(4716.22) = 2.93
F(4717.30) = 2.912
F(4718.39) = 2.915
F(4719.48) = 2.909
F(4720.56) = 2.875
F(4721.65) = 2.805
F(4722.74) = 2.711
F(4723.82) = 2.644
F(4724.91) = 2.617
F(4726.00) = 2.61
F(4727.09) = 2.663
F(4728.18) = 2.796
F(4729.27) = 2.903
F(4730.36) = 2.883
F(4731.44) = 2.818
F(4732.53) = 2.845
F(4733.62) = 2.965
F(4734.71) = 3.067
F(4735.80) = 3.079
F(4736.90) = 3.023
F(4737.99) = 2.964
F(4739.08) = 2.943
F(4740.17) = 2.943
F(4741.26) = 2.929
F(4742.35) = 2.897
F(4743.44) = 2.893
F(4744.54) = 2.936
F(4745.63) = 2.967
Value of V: 2.63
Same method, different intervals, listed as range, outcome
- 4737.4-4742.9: 2.94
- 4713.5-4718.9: 2.93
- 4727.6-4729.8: 2.84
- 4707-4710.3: 2.94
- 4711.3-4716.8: 2.97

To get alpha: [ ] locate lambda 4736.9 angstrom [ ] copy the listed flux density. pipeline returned 3.023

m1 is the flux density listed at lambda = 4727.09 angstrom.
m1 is 2.663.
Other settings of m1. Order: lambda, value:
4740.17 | 2.943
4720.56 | 2.875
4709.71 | 3.1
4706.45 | 2.626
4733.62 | 2.965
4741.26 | 2.929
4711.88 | 3.027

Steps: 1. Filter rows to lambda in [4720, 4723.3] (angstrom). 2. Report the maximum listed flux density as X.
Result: 2.875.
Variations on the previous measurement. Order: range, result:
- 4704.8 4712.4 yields 3.119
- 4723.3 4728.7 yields 2.796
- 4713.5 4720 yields 2.956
